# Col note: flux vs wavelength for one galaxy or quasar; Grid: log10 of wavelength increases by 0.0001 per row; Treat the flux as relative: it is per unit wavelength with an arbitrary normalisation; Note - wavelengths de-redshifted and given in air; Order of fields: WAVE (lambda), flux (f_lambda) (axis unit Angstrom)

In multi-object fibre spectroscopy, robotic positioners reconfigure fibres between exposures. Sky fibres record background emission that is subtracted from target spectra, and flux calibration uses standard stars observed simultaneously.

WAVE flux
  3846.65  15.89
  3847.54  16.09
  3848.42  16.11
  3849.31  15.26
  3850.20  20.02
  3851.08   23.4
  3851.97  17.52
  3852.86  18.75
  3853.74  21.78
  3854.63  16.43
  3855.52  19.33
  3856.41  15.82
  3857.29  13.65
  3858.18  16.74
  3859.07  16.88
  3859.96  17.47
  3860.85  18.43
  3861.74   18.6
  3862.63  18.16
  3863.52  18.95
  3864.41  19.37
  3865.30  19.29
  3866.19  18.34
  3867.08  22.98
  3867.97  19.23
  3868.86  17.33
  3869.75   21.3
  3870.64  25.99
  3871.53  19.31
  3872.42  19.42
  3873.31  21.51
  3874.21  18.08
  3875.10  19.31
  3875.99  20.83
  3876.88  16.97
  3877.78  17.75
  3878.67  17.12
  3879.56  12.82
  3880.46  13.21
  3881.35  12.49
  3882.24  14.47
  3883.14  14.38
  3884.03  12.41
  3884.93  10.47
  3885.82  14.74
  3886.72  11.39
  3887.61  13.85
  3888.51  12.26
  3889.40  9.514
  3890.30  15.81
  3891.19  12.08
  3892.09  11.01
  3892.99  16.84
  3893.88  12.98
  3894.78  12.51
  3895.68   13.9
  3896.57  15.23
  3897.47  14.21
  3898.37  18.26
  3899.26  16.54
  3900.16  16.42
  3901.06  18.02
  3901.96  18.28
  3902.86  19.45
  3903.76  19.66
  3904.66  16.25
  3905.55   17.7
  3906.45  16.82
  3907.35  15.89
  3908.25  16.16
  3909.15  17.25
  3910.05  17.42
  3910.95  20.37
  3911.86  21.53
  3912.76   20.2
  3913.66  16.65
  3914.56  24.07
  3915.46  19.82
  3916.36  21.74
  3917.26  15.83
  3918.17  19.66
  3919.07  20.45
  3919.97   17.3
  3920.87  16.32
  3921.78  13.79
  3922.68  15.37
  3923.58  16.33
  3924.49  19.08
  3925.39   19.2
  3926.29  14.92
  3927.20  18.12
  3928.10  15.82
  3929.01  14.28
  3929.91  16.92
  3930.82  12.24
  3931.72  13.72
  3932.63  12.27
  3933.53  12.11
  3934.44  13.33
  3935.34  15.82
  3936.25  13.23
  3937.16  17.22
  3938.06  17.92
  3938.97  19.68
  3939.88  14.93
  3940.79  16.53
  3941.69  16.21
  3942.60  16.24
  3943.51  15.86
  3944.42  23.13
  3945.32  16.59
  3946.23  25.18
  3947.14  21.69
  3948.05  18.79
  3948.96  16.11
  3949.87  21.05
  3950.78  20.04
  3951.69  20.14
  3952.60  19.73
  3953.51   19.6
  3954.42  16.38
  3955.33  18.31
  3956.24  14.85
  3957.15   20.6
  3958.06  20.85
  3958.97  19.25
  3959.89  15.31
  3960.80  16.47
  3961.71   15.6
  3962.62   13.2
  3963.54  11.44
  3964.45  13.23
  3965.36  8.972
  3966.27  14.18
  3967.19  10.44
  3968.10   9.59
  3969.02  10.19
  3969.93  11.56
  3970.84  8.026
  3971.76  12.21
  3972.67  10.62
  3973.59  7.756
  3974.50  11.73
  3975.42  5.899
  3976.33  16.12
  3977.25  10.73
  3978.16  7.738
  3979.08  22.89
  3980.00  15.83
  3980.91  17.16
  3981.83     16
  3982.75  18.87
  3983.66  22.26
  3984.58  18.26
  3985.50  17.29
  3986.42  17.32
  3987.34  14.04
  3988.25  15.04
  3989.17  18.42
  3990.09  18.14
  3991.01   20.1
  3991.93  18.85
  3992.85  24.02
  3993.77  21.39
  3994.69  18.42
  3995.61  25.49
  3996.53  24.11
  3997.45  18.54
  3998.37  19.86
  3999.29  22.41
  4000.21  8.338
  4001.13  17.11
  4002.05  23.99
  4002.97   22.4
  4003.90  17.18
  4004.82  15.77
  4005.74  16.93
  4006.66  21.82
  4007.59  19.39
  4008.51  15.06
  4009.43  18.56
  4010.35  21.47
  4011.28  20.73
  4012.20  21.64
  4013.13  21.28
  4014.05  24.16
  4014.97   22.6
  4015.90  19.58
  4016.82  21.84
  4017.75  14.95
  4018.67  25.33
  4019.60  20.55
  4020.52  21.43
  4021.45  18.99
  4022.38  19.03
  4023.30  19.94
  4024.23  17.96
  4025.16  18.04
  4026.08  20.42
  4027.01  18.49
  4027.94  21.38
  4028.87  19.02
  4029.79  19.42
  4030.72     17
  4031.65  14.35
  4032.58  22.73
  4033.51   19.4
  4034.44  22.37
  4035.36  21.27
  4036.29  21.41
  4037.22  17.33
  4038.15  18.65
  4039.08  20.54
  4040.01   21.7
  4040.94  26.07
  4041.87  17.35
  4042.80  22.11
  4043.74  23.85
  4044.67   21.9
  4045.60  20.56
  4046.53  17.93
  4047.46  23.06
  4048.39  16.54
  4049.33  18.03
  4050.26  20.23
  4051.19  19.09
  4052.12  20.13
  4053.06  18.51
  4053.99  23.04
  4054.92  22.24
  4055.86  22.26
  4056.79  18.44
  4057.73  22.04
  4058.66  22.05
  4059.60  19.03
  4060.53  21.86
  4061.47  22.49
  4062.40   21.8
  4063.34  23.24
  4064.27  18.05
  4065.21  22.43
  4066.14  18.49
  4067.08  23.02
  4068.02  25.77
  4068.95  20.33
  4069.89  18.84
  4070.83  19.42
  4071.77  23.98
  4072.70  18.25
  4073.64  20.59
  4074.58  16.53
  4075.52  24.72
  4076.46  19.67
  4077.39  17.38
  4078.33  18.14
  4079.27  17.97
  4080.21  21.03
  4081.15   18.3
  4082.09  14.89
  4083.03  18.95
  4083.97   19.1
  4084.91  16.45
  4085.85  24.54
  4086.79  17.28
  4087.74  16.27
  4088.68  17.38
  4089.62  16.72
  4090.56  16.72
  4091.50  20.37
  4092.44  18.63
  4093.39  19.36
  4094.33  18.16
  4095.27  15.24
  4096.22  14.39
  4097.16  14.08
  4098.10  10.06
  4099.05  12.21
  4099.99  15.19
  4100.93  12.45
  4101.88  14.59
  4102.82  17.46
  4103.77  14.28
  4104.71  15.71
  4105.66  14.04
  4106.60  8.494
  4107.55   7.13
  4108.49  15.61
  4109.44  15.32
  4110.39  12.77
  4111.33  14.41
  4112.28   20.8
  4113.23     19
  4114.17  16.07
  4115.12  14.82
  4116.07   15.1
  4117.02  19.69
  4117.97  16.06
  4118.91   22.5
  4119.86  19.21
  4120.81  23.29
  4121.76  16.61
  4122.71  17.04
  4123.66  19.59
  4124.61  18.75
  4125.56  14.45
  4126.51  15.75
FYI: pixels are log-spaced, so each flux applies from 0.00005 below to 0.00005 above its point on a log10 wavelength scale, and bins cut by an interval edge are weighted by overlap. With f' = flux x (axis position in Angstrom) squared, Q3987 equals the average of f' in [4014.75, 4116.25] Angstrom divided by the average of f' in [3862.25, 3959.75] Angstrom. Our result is 1.2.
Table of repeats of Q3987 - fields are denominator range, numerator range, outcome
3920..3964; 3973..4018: 1.10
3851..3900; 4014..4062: 1.33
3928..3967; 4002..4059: 1.27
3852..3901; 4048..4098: 1.30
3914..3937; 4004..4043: 1.27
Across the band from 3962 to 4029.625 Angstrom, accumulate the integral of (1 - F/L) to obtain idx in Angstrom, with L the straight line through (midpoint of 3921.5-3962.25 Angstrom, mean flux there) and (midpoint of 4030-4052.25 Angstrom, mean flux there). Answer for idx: 5.5 Angstrom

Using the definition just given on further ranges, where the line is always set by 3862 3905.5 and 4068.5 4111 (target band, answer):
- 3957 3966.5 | 0.8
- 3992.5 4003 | -2.3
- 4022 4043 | -3.8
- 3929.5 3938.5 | 1.1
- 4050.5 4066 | -3.9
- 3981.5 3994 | -1.4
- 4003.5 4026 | -4.1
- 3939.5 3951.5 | -1.5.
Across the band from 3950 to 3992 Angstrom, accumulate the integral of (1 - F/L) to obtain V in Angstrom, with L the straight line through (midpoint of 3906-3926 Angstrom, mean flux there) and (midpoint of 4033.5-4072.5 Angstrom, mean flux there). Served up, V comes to 8.8 Angstrom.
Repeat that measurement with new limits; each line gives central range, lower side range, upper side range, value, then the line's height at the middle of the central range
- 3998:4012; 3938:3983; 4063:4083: -1.2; 17.3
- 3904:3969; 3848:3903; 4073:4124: -0.4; 16.8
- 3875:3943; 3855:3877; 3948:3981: 3.6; 17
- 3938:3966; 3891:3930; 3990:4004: 1.5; 18.6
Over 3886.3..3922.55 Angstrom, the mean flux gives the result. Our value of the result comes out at 16.6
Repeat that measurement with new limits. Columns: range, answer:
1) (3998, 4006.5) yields 18.3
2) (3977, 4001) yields 18.2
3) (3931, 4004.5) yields 16.5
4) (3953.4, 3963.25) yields 17.1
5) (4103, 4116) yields 14.6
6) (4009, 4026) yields 20.5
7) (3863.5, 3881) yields 18.9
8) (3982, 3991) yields 17.8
